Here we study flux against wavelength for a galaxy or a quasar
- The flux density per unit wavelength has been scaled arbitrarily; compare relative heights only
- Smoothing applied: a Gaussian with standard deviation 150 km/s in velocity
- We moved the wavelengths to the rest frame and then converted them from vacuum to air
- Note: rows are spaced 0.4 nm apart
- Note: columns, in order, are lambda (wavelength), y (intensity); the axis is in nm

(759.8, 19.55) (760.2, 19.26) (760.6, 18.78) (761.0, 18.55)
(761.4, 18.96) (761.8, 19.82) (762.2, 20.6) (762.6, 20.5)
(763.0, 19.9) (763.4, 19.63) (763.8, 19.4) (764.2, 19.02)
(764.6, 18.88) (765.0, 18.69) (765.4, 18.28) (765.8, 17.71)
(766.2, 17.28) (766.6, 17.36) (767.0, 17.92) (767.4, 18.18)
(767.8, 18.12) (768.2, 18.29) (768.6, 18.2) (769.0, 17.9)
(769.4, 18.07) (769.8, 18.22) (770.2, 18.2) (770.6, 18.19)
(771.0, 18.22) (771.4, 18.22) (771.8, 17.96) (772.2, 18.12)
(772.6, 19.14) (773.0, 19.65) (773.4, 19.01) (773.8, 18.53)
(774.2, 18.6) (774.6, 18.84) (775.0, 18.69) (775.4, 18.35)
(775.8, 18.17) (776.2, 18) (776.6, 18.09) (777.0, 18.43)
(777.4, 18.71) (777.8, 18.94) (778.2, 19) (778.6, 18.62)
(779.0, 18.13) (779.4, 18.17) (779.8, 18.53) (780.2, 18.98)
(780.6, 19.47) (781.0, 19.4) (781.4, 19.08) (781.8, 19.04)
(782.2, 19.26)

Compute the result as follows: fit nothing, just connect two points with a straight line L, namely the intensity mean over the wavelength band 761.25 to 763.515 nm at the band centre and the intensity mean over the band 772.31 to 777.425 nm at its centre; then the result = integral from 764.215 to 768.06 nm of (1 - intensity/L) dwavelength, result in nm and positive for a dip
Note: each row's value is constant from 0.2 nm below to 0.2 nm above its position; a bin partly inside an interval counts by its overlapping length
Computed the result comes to 0.28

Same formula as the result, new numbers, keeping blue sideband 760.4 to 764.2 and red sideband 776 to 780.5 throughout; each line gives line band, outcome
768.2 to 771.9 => 0.18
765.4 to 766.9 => 0.13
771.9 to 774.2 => 0.00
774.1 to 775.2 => 0.00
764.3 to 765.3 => 0.03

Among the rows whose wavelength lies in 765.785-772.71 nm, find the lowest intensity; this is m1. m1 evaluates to 17.28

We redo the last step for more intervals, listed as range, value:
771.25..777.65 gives 17.96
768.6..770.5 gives 17.9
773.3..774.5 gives 18.53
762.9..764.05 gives 19.4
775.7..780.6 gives 18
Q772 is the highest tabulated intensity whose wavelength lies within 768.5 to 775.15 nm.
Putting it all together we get 19.65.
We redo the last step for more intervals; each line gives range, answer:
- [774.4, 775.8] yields 18.84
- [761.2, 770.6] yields 20.6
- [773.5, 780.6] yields 19.47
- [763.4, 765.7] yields 19.4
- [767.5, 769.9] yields 18.29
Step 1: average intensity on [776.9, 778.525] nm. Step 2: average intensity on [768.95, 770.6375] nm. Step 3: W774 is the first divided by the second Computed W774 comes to 1.0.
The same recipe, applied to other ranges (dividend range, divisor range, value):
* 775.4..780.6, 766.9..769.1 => 1.02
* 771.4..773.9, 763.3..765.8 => 0.99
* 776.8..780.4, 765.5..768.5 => 1.04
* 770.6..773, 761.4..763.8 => 0.92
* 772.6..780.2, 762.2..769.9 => 1.00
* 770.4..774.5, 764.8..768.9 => 1.03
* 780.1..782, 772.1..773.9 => 1.01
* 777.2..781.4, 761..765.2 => 0.96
